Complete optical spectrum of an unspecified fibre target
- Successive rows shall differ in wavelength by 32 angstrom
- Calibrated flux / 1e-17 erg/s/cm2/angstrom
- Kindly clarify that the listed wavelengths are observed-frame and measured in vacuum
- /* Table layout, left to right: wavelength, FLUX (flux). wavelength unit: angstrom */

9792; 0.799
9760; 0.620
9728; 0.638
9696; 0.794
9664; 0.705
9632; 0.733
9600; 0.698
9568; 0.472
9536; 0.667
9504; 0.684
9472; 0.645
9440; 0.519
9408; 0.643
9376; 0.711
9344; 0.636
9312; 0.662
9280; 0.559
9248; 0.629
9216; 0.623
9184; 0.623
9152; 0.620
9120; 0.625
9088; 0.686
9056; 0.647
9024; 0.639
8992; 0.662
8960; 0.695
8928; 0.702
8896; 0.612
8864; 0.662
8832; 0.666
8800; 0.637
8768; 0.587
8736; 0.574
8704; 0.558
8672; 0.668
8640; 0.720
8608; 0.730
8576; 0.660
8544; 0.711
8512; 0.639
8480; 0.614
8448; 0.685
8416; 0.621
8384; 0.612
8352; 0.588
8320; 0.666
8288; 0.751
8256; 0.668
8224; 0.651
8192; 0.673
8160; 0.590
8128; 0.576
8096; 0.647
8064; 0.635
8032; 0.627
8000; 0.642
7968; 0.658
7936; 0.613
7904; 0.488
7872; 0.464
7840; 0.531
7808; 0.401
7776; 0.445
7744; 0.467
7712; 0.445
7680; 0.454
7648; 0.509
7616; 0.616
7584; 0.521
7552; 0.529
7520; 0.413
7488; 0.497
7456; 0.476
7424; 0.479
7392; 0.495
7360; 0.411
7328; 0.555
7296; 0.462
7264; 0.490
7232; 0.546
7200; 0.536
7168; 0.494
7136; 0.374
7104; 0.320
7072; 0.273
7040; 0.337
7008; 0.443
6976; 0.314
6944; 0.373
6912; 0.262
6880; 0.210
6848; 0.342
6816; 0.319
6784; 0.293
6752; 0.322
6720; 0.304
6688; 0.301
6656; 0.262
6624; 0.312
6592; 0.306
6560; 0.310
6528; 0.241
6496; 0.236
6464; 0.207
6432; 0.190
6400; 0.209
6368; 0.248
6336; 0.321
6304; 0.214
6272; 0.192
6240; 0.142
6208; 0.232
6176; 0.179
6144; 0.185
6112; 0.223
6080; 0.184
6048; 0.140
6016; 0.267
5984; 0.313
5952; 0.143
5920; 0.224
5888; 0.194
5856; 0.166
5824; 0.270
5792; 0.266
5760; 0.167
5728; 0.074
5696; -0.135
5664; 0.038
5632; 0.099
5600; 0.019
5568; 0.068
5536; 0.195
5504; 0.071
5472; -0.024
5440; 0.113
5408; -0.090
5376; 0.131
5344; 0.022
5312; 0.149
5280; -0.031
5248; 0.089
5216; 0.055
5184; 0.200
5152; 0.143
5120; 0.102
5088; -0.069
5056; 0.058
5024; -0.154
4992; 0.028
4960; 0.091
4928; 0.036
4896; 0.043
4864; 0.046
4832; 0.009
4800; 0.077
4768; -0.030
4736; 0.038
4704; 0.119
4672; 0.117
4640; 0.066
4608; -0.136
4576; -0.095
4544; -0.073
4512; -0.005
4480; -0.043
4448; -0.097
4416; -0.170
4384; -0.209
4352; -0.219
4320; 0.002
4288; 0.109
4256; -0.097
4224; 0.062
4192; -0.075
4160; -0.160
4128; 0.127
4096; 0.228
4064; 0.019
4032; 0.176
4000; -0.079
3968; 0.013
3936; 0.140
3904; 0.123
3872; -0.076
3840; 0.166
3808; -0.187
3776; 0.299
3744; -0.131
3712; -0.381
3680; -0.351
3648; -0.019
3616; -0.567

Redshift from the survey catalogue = 0.79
